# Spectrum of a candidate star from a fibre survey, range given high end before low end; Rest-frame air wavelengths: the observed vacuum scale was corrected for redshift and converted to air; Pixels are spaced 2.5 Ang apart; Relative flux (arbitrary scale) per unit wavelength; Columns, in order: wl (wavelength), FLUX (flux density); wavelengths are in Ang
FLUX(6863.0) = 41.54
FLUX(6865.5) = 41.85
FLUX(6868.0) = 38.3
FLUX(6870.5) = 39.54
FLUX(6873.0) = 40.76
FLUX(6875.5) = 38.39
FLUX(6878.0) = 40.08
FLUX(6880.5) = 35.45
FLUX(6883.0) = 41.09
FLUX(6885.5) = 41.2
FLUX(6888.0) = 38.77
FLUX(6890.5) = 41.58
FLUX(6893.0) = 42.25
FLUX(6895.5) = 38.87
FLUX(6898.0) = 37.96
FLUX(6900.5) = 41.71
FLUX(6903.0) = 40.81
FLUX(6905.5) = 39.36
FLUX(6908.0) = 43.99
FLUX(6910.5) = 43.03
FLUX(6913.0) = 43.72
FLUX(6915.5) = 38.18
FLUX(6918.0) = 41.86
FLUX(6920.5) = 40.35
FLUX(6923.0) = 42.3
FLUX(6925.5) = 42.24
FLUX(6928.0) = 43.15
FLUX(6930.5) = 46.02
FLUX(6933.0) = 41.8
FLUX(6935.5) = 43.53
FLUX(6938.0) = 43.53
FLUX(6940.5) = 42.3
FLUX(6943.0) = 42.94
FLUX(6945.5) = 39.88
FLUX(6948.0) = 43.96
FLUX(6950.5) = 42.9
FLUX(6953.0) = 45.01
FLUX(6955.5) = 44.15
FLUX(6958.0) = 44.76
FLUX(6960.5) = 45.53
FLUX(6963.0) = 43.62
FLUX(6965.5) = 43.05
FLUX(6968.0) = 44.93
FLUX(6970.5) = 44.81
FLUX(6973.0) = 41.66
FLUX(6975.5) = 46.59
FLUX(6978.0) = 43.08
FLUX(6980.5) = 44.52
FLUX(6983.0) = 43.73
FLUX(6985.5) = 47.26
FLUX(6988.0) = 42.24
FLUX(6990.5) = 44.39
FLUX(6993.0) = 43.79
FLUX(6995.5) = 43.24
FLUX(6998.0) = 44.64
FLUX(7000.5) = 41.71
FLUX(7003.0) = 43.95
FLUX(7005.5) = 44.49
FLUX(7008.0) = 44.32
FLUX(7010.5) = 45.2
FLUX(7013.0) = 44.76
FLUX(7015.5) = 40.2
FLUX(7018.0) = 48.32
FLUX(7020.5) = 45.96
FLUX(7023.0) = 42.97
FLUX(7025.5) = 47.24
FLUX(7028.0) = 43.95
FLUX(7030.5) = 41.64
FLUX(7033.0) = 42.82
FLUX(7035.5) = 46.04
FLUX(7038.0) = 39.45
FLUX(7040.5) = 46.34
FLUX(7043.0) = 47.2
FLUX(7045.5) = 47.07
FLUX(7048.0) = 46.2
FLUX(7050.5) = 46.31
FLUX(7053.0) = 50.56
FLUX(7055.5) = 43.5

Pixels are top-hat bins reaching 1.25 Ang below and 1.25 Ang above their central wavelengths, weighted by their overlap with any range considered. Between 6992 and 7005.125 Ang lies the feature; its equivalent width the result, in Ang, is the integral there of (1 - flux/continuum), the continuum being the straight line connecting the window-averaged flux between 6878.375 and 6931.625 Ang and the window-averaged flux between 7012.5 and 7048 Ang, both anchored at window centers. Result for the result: 0.1 Ang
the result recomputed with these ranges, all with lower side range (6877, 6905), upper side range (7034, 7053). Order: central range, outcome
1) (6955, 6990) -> -0.98 Ang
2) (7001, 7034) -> 0.42 Ang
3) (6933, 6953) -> -0.40 Ang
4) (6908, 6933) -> -0.78 Ang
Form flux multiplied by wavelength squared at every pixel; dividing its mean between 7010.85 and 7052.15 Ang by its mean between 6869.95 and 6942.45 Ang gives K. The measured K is 1.13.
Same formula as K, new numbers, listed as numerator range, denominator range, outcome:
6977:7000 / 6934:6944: 1.04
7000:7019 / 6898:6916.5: 1.10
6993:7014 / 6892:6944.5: 1.08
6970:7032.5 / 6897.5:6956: 1.07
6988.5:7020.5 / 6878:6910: 1.13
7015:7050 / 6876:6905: 1.17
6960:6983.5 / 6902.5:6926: 1.08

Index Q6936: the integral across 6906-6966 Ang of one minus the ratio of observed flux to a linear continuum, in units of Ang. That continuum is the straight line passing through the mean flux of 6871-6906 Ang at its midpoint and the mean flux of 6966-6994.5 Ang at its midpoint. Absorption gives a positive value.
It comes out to -1.16 Ang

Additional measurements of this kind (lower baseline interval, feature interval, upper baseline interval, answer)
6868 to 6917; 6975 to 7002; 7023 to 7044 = -0.7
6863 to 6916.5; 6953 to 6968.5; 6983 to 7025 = -0.6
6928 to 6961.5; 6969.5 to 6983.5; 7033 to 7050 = 0.0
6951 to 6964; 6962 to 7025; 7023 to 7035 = 0.1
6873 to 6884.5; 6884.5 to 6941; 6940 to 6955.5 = -1.0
